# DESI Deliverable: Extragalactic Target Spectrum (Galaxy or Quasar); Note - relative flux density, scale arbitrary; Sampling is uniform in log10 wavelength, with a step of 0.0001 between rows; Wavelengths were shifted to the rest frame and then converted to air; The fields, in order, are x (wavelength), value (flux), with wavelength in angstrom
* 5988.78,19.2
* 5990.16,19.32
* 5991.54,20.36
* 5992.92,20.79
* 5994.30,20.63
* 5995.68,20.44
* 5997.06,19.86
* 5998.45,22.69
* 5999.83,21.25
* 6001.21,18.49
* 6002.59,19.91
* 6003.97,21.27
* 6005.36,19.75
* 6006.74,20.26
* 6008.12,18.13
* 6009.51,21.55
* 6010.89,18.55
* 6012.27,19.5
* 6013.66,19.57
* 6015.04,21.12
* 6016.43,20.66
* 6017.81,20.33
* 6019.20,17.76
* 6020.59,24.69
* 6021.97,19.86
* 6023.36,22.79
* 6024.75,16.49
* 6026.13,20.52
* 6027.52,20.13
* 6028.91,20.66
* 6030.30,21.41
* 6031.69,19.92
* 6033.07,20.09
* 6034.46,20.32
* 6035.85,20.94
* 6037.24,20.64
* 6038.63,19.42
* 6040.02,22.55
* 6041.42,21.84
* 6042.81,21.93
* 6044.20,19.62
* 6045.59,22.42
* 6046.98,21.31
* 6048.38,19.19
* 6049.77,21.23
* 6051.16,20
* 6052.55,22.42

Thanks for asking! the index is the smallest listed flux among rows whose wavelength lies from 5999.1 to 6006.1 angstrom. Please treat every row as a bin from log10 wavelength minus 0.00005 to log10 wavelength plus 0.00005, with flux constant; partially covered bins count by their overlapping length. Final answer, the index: 18.49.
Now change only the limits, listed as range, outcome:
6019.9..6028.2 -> 16.49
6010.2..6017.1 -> 18.55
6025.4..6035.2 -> 19.92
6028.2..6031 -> 20.66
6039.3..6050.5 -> 19.19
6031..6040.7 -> 19.42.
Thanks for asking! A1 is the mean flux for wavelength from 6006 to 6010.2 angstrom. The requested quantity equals 20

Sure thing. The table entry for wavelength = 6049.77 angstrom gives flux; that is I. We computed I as 21.23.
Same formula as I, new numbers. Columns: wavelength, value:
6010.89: 18.55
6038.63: 19.42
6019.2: 17.76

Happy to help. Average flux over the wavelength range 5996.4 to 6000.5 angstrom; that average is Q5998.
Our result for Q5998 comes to 21.2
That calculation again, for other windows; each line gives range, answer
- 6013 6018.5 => 20.4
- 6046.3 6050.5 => 20.6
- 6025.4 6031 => 20.6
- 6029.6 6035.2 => 20.5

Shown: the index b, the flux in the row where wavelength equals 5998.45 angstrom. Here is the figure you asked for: 22.69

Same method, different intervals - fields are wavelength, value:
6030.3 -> 21.41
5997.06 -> 19.86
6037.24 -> 20.64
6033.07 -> 20.09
